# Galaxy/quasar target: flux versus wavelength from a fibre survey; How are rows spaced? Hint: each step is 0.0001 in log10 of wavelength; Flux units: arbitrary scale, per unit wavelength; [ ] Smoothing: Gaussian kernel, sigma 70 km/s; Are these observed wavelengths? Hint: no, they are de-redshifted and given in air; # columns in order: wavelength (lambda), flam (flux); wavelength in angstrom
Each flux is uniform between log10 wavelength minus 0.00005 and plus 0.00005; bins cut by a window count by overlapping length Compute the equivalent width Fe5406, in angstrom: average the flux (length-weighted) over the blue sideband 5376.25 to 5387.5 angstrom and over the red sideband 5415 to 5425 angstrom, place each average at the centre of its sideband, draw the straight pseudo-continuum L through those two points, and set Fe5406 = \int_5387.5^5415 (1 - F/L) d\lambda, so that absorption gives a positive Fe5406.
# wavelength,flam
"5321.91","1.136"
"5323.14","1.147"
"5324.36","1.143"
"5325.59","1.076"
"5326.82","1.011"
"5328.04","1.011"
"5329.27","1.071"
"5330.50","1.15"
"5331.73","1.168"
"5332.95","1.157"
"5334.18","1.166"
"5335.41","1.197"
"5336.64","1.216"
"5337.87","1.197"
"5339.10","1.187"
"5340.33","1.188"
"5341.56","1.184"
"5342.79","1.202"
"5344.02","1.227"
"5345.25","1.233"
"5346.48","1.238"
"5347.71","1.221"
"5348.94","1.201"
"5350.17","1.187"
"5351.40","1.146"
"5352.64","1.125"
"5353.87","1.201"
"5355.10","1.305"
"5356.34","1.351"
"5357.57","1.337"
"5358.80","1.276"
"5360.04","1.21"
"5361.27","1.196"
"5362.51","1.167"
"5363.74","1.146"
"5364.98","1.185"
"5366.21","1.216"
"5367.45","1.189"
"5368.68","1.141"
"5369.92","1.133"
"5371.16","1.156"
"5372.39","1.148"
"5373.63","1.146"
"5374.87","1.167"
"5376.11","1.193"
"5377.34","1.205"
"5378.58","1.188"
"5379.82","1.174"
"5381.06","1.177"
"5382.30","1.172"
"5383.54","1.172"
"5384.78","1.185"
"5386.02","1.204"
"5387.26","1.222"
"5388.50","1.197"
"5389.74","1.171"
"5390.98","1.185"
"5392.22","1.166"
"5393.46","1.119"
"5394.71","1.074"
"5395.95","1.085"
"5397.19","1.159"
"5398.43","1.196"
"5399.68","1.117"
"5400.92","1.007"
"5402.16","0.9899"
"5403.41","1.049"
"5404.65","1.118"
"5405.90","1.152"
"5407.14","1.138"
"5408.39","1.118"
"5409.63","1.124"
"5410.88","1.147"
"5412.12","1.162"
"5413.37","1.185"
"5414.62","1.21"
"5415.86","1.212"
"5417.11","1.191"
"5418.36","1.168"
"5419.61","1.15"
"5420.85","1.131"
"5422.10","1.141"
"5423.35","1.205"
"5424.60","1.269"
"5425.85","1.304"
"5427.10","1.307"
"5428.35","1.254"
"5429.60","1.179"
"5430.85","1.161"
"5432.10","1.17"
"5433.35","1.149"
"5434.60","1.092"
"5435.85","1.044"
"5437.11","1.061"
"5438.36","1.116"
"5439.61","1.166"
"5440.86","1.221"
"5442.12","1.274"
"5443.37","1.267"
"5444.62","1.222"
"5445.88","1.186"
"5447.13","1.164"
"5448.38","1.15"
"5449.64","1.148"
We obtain 1.3 angstrom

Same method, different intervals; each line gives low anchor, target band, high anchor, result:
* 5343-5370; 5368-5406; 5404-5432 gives 1.6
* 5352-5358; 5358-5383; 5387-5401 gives 0.7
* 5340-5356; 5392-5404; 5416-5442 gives 1.0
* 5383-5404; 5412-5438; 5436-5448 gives -0.3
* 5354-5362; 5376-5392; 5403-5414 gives 0.2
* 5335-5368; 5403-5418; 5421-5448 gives 0.5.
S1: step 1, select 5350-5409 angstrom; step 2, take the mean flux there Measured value 1.17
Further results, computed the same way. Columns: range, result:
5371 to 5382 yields 1.17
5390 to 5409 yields 1.11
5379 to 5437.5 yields 1.16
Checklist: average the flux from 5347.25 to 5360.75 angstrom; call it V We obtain 1.23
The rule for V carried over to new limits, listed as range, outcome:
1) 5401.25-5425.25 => 1.15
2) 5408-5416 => 1.17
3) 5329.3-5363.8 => 1.21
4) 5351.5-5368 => 1.22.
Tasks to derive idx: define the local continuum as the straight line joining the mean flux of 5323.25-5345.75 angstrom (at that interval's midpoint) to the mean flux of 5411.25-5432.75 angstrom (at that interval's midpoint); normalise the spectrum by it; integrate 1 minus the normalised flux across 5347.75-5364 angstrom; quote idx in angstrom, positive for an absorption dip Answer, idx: -0.8 angstrom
